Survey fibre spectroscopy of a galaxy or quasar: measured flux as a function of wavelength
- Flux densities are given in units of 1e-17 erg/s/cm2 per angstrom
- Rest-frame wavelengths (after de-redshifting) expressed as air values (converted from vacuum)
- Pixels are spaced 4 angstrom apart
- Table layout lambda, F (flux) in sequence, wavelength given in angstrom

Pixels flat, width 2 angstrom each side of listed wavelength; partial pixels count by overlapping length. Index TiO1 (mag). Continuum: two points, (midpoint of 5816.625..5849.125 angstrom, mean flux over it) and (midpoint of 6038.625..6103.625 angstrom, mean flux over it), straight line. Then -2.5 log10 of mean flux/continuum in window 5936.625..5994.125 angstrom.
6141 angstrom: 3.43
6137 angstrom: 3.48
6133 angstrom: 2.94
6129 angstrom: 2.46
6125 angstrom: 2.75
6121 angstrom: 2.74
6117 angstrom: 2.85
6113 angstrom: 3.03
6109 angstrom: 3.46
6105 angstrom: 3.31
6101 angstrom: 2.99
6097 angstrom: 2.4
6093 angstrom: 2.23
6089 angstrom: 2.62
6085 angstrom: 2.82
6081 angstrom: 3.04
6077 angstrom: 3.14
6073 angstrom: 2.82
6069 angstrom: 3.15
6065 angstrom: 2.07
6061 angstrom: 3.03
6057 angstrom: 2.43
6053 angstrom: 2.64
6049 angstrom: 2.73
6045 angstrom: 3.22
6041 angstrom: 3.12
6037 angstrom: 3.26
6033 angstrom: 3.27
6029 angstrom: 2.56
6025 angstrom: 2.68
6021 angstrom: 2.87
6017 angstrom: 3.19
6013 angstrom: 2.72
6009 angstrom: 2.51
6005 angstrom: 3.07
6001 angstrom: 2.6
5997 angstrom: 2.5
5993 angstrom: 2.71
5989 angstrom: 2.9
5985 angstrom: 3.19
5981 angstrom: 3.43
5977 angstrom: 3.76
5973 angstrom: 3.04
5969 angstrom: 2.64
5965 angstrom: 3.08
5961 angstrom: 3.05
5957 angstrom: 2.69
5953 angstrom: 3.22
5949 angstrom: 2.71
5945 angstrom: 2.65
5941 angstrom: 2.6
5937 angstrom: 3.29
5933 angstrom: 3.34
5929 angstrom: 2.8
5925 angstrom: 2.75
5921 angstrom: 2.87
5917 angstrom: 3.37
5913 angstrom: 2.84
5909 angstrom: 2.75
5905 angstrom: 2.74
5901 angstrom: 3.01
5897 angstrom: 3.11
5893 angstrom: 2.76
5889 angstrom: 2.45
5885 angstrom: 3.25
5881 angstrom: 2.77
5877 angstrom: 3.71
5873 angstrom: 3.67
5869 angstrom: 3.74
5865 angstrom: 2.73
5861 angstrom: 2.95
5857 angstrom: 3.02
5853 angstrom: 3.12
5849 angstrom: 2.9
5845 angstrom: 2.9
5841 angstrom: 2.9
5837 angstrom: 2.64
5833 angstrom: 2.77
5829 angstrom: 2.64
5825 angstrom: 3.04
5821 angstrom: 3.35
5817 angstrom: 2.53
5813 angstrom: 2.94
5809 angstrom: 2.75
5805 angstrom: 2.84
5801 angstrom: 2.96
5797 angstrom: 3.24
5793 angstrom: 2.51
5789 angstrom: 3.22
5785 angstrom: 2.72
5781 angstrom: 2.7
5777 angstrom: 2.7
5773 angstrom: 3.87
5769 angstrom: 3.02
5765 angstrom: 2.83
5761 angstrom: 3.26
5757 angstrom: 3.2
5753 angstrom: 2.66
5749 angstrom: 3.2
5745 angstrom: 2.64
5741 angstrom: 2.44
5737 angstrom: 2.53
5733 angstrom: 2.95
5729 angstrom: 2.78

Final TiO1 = -0.06 mag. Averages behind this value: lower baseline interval 2.87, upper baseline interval 2.79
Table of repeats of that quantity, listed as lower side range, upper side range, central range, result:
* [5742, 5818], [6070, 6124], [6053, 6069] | 0.11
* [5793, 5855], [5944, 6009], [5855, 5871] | -0.07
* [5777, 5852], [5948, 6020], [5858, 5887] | -0.13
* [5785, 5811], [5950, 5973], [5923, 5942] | -0.02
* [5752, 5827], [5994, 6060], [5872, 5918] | -0.04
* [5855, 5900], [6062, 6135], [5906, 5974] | 0.04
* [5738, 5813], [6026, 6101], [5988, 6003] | 0.07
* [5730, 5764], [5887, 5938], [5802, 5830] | 0.00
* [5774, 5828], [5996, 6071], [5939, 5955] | 0.02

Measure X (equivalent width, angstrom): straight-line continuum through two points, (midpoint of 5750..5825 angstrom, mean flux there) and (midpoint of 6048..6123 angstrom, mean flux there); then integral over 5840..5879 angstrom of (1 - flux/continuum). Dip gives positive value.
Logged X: -3.2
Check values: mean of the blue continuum 2.97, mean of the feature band 3.17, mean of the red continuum 2.82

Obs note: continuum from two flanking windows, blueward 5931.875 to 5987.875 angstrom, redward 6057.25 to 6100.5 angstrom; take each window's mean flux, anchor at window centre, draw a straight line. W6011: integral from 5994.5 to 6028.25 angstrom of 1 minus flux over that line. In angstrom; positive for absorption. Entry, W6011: 1.7 angstrom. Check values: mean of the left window 3.04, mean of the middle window 2.76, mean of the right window 2.73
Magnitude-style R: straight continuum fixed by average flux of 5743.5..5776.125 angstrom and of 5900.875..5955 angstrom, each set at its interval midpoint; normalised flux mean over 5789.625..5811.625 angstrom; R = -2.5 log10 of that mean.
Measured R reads 0.06 mag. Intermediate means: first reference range 3.08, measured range 2.88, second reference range 2.92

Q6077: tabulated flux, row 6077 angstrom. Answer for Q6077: 3.14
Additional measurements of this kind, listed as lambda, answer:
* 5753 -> 2.66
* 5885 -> 3.25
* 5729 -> 2.78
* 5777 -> 2.7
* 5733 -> 2.95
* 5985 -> 3.19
